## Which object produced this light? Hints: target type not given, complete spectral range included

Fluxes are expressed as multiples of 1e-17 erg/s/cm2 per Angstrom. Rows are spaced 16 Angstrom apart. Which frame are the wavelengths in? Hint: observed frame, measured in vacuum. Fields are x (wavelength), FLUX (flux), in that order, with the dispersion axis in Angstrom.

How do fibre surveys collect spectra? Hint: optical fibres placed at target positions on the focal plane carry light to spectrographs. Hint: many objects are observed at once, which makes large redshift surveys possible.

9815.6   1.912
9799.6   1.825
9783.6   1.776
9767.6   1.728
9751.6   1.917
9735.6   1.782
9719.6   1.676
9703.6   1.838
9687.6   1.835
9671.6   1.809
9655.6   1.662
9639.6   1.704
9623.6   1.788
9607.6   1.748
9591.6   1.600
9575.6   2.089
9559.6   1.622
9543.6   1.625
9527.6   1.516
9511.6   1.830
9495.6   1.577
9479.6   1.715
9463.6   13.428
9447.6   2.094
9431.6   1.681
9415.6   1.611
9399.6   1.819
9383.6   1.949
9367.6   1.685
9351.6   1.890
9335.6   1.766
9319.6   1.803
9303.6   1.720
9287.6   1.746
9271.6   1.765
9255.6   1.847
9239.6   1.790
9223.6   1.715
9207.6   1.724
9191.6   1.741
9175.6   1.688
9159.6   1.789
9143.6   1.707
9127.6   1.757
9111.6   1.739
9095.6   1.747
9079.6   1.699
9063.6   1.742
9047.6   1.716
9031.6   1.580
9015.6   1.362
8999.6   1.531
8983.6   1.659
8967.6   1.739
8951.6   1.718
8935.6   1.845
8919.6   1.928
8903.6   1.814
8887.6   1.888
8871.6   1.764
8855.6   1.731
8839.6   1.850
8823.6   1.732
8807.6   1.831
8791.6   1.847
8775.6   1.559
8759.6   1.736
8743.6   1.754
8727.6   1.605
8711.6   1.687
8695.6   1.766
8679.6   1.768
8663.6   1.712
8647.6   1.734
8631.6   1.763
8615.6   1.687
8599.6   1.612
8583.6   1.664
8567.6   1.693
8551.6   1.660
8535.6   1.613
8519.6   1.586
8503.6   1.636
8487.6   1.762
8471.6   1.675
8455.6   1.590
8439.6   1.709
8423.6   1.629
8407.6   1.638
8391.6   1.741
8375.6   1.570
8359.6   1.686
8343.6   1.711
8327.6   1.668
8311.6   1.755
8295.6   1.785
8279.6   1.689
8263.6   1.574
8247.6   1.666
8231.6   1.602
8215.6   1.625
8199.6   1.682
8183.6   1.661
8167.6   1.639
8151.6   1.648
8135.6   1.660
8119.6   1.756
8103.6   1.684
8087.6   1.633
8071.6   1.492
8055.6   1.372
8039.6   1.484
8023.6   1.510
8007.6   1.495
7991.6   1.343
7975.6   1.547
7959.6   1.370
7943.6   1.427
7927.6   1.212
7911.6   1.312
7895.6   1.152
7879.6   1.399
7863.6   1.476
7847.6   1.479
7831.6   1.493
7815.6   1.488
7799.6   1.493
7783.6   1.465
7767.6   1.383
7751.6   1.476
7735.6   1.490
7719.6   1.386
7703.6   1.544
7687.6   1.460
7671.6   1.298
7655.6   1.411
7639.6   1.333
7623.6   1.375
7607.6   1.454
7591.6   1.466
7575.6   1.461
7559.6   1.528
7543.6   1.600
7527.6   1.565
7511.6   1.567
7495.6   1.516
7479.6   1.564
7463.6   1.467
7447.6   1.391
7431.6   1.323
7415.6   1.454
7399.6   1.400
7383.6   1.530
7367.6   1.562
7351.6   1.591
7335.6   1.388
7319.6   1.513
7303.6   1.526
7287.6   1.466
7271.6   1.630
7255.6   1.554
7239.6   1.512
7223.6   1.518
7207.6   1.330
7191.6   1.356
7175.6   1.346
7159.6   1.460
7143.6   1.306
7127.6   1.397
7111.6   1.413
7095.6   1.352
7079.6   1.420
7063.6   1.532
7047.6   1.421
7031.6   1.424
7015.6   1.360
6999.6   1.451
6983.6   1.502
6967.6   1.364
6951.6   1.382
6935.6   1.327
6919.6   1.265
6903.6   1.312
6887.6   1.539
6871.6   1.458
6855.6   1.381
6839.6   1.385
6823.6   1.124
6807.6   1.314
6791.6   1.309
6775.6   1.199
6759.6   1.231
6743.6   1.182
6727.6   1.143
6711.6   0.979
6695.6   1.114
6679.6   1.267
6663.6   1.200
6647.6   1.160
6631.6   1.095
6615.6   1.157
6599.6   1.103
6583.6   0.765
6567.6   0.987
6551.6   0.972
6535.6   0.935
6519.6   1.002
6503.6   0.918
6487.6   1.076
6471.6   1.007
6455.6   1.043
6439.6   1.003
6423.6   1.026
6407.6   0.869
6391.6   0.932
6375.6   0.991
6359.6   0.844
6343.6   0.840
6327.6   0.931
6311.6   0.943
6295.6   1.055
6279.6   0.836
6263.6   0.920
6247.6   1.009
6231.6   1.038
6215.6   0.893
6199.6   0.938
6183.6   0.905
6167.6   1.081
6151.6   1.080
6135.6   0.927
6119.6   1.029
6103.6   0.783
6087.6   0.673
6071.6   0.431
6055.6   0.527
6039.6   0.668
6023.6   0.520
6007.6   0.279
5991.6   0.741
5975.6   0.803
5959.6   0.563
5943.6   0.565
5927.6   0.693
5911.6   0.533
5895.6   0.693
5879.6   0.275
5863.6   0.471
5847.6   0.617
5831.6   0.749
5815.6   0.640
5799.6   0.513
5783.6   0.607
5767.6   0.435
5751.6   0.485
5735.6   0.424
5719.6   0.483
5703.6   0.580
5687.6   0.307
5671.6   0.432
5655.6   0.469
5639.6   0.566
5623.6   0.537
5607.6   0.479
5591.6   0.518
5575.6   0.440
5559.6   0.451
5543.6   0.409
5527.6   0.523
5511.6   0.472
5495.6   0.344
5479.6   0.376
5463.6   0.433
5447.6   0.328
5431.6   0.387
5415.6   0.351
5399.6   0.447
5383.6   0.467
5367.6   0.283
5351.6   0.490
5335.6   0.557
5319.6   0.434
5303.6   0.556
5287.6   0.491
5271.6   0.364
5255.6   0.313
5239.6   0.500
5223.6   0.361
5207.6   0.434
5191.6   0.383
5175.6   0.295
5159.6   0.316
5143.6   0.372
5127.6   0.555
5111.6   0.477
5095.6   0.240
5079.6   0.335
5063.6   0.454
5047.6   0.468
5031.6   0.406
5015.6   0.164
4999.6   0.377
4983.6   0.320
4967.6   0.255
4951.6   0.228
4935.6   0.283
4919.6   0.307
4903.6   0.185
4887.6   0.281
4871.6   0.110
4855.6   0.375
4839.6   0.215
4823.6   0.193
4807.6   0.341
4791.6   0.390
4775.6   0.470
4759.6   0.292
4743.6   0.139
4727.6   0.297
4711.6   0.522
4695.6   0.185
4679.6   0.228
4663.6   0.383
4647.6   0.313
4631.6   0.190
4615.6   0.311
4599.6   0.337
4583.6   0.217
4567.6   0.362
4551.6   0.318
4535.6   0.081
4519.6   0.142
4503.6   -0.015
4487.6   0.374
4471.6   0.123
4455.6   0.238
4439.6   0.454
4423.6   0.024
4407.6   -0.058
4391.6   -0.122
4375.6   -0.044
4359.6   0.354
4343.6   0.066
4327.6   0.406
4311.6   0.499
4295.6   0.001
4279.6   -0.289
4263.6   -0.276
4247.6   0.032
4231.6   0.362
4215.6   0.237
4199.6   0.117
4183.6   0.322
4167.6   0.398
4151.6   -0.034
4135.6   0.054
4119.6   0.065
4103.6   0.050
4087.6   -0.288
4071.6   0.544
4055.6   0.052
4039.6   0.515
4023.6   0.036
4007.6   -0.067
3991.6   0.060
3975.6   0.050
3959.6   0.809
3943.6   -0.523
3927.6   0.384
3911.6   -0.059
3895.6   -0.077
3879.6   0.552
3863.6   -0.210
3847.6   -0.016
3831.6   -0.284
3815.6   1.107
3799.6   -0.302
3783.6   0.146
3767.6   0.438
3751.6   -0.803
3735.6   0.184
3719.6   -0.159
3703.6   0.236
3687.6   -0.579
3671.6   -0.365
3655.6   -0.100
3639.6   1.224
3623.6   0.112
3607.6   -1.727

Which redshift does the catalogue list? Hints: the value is 0.53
